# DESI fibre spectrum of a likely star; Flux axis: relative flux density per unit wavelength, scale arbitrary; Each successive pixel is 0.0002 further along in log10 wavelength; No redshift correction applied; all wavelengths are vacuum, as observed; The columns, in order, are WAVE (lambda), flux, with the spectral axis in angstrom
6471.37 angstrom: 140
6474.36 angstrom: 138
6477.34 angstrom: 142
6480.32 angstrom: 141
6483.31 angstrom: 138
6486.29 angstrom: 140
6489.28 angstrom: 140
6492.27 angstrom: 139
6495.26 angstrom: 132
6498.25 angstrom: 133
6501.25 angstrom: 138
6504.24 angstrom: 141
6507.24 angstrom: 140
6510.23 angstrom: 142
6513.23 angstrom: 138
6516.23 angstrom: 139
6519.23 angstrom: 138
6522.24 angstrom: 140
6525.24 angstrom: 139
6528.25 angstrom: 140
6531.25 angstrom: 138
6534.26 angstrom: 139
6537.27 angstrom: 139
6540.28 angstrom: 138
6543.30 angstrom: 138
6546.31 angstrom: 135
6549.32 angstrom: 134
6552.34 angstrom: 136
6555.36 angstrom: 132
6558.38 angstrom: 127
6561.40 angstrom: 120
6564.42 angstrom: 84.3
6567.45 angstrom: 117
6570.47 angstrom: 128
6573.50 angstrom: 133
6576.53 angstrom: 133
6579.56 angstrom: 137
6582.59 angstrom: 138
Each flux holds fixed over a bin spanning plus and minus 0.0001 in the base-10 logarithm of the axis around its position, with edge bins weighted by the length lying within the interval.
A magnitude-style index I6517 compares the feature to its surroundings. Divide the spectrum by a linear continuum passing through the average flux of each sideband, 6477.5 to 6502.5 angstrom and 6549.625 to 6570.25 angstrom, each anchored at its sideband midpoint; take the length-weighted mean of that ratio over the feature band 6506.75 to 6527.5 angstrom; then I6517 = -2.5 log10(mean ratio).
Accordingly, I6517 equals -0.07 mag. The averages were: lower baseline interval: 138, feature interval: 139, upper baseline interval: 121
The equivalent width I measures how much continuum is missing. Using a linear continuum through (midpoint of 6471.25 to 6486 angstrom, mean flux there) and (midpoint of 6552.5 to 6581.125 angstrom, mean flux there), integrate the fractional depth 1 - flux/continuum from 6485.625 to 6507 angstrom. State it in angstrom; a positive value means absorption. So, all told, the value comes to -0.16 angstrom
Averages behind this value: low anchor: 140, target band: 138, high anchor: 124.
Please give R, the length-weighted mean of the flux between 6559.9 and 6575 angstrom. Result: 116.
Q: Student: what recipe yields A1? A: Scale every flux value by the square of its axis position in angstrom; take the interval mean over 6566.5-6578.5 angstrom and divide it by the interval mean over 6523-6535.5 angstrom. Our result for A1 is 0.94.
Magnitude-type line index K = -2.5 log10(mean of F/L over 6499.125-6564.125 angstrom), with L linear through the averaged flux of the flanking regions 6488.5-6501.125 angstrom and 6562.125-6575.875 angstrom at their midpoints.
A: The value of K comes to -0.08 mag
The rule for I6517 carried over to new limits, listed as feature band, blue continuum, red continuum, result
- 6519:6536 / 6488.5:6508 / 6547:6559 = -0.03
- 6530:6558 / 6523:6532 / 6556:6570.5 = -0.07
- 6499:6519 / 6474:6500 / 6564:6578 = -0.04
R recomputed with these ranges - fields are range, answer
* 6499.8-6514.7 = 140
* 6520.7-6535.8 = 139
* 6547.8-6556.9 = 134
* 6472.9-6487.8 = 140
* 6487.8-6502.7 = 136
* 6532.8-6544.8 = 138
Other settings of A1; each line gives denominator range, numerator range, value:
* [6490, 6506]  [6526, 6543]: 1.03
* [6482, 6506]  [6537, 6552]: 1.01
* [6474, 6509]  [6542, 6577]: 0.93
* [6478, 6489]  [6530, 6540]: 1.01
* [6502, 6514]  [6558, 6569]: 0.80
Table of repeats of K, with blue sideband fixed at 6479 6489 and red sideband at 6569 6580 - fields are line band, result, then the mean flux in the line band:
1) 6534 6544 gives -0.025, 138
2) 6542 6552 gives -0.010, 136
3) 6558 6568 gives 0.209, 110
